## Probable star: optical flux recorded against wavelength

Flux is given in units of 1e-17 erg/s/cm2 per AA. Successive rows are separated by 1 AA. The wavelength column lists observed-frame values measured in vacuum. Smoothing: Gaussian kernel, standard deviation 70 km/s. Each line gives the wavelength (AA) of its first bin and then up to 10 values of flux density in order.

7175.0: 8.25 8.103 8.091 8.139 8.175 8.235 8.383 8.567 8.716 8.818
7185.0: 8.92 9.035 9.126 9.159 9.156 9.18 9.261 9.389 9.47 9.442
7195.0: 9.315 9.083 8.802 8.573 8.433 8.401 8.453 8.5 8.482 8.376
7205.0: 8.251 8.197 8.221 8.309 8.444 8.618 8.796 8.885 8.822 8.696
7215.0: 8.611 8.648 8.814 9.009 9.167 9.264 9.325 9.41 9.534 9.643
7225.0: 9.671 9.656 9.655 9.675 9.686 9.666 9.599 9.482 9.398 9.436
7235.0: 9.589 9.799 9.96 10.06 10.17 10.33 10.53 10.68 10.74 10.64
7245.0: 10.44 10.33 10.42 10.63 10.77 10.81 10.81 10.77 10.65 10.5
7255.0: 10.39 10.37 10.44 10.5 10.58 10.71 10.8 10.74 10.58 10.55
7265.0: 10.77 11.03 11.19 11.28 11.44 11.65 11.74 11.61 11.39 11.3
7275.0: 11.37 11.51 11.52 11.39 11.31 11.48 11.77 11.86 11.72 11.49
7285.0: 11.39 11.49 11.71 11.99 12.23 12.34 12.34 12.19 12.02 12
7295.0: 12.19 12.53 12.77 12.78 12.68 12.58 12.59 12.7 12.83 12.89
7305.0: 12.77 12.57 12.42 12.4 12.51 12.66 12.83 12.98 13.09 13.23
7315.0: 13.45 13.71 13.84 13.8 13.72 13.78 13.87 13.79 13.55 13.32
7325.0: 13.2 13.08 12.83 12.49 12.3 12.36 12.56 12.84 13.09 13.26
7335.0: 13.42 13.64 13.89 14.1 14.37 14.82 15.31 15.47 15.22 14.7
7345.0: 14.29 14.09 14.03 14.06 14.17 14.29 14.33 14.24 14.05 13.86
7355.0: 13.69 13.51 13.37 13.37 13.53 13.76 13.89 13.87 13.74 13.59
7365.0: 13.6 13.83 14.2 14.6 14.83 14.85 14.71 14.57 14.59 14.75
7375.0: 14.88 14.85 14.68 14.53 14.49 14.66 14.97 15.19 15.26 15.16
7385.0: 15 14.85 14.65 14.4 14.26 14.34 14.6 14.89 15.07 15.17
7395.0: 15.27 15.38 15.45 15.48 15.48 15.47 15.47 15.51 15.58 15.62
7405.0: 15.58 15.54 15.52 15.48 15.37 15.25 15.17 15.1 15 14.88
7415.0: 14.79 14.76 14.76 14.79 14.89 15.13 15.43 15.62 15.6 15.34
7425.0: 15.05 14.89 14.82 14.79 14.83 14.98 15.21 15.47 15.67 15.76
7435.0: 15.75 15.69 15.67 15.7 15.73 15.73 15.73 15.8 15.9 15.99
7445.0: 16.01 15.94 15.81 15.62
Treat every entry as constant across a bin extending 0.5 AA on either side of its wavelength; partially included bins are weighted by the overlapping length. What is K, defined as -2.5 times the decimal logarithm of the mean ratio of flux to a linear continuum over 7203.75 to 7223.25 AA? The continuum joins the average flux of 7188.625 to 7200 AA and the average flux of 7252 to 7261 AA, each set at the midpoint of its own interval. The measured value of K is 0.09 mag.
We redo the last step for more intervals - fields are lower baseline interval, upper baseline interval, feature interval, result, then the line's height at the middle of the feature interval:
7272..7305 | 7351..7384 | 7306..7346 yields -0.03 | 13.1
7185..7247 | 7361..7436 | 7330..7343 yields -0.07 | 13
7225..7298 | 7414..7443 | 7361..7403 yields -0.05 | 14.1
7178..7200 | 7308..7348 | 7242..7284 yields 0.04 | 11.4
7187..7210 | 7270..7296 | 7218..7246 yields 0.02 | 9.95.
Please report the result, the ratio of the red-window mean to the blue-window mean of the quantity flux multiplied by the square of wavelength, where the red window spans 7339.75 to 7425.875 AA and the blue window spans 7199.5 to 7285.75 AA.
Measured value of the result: 1.51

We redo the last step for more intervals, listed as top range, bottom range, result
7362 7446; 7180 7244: 1.73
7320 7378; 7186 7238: 1.59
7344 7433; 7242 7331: 1.27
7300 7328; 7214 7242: 1.40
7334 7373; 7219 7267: 1.43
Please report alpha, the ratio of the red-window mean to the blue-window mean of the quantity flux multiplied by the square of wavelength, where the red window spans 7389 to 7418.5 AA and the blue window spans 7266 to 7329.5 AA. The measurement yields 1.26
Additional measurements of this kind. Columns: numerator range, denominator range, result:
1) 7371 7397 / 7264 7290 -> 1.33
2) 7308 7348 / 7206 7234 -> 1.53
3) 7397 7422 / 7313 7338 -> 1.17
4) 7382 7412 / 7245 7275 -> 1.45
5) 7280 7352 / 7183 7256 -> 1.43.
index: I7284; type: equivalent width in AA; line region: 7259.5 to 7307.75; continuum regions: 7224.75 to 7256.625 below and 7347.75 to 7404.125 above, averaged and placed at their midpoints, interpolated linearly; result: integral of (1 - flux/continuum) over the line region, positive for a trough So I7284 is -0.9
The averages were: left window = 10.2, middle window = 11.8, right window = 14.6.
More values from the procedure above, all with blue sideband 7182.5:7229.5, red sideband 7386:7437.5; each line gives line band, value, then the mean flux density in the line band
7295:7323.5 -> -2.23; 13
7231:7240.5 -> 0.07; 9.79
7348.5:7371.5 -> -0.63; 14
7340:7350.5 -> -1.12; 14.6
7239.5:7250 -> -0.45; 10.6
